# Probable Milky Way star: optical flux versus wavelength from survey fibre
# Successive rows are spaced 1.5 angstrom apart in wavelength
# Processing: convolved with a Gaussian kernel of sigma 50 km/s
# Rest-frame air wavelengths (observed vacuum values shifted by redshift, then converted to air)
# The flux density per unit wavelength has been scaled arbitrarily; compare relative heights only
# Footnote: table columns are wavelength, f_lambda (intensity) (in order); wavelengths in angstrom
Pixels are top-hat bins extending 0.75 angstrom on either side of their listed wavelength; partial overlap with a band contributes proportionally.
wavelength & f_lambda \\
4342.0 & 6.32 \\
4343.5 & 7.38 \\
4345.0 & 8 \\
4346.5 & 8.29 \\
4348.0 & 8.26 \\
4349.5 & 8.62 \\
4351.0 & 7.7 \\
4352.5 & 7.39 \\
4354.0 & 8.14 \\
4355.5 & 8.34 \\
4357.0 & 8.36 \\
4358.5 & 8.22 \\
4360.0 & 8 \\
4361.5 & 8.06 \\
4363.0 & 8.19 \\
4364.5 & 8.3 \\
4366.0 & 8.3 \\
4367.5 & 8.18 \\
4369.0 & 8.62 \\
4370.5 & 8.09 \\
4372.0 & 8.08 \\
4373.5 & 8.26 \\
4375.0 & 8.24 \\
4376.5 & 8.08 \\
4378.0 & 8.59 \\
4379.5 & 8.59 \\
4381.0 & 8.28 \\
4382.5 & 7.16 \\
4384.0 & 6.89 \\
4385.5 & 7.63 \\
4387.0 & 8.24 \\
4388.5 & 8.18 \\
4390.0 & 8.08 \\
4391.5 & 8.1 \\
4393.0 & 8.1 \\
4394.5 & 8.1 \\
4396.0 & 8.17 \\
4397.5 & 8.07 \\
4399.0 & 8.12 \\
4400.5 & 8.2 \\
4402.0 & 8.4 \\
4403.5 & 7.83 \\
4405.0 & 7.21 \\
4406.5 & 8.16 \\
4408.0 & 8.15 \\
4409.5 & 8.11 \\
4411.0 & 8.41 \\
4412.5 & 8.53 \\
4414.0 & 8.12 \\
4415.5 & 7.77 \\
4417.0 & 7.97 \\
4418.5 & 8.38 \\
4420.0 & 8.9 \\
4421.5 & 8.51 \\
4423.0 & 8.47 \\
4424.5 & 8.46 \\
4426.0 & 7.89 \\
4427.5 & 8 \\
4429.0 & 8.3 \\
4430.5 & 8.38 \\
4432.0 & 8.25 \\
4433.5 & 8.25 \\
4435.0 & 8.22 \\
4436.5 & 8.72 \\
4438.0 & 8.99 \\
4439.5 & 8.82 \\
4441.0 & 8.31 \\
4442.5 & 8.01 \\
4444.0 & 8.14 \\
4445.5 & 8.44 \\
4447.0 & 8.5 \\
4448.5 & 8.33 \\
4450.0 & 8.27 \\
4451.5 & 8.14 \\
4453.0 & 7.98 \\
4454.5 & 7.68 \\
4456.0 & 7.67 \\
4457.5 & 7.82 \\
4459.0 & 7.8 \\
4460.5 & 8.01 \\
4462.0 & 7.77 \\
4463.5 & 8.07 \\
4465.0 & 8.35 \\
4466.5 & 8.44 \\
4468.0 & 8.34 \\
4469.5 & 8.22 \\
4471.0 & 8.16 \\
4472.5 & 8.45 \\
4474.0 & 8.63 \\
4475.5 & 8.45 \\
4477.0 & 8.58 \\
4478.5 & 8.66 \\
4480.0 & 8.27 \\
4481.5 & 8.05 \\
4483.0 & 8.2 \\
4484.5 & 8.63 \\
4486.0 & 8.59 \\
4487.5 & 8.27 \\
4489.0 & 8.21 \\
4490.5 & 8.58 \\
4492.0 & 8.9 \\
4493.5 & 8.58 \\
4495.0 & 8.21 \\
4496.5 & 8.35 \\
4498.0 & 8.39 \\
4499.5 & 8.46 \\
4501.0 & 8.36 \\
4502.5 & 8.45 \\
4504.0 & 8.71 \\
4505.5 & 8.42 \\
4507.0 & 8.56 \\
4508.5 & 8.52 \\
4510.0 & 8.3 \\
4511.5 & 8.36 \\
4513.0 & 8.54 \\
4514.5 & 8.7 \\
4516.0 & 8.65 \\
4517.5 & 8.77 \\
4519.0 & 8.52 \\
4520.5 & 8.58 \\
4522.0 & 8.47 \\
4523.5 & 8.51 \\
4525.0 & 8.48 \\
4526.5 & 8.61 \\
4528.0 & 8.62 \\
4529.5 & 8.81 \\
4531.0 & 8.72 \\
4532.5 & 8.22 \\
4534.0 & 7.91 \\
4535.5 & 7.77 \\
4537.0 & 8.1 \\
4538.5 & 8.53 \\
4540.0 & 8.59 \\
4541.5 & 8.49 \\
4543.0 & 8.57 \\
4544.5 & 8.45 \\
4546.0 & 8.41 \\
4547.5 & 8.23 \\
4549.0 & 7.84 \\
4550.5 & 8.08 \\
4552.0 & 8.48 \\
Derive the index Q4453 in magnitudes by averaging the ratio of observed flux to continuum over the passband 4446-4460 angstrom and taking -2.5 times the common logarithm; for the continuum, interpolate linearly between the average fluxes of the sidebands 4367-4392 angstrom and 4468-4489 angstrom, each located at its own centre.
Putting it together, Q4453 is 0.04 mag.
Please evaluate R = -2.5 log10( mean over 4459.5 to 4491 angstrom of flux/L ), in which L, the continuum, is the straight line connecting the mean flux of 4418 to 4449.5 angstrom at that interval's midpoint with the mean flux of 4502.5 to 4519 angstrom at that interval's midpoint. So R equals 0.02 mag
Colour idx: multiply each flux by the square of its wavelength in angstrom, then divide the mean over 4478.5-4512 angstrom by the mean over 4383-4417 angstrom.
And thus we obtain 1.10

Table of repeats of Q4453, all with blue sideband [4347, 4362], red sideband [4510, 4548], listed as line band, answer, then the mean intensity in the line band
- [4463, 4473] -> 0.01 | 8.29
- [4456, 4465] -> 0.06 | 7.91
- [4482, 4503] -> -0.01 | 8.44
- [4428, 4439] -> -0.02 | 8.44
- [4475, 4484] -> 0.00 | 8.37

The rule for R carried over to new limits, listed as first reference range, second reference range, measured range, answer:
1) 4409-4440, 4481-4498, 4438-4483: 0.02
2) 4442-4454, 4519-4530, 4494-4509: 0.00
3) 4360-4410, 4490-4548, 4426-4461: 0.01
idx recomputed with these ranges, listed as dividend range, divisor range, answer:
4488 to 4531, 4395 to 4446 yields 1.07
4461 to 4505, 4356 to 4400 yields 1.08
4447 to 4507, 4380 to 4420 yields 1.07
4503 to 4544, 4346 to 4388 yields 1.12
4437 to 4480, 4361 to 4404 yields 1.05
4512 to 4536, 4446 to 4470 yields 1.08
